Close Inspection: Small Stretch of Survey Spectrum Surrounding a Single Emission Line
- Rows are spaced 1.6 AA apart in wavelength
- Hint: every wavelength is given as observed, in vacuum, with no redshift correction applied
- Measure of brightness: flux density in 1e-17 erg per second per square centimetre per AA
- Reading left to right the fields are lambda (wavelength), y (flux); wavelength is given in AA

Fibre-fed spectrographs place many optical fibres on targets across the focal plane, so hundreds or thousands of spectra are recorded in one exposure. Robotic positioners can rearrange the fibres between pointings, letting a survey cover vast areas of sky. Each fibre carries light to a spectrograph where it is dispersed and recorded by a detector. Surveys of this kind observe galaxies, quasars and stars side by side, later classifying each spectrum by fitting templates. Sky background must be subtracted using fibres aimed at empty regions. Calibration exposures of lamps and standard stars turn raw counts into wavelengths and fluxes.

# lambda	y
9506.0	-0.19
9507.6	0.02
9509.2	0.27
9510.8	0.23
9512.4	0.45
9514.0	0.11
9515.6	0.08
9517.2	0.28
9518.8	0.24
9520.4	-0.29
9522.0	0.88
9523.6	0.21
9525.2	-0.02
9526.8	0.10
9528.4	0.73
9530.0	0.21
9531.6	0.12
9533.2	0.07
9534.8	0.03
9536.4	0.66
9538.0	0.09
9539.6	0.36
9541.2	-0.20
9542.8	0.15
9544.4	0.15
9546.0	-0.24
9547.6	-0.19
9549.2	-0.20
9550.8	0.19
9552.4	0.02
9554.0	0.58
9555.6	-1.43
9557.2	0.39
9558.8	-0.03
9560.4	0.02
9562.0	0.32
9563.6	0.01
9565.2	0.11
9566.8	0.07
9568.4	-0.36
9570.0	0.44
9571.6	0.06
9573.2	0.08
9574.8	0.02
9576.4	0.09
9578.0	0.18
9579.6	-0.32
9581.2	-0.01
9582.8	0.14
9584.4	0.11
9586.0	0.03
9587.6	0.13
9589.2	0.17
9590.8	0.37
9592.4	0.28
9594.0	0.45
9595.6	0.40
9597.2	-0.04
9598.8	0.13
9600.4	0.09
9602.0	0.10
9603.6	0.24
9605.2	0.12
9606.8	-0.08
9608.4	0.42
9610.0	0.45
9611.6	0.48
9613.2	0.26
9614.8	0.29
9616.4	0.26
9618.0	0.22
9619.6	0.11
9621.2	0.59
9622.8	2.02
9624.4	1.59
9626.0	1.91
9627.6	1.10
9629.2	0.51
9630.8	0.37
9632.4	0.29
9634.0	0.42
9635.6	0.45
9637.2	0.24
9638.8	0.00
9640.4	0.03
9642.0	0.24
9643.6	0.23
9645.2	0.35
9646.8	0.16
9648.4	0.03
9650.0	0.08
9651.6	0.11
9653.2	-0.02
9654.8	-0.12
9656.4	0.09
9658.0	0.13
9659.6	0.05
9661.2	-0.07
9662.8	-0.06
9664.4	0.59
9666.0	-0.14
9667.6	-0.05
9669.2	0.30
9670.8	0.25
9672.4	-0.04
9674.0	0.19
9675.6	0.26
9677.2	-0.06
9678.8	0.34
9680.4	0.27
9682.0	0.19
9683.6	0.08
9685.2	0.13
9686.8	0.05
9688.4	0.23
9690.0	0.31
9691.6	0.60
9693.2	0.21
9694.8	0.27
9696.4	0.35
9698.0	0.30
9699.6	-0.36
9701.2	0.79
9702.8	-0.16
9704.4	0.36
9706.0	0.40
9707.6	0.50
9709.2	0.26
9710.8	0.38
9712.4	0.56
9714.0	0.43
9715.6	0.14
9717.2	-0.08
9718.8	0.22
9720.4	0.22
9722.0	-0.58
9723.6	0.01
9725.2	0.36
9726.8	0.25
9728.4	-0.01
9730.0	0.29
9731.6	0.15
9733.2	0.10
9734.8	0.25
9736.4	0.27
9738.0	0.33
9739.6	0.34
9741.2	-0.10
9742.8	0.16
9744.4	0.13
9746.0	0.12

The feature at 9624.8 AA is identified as H-beta 4861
